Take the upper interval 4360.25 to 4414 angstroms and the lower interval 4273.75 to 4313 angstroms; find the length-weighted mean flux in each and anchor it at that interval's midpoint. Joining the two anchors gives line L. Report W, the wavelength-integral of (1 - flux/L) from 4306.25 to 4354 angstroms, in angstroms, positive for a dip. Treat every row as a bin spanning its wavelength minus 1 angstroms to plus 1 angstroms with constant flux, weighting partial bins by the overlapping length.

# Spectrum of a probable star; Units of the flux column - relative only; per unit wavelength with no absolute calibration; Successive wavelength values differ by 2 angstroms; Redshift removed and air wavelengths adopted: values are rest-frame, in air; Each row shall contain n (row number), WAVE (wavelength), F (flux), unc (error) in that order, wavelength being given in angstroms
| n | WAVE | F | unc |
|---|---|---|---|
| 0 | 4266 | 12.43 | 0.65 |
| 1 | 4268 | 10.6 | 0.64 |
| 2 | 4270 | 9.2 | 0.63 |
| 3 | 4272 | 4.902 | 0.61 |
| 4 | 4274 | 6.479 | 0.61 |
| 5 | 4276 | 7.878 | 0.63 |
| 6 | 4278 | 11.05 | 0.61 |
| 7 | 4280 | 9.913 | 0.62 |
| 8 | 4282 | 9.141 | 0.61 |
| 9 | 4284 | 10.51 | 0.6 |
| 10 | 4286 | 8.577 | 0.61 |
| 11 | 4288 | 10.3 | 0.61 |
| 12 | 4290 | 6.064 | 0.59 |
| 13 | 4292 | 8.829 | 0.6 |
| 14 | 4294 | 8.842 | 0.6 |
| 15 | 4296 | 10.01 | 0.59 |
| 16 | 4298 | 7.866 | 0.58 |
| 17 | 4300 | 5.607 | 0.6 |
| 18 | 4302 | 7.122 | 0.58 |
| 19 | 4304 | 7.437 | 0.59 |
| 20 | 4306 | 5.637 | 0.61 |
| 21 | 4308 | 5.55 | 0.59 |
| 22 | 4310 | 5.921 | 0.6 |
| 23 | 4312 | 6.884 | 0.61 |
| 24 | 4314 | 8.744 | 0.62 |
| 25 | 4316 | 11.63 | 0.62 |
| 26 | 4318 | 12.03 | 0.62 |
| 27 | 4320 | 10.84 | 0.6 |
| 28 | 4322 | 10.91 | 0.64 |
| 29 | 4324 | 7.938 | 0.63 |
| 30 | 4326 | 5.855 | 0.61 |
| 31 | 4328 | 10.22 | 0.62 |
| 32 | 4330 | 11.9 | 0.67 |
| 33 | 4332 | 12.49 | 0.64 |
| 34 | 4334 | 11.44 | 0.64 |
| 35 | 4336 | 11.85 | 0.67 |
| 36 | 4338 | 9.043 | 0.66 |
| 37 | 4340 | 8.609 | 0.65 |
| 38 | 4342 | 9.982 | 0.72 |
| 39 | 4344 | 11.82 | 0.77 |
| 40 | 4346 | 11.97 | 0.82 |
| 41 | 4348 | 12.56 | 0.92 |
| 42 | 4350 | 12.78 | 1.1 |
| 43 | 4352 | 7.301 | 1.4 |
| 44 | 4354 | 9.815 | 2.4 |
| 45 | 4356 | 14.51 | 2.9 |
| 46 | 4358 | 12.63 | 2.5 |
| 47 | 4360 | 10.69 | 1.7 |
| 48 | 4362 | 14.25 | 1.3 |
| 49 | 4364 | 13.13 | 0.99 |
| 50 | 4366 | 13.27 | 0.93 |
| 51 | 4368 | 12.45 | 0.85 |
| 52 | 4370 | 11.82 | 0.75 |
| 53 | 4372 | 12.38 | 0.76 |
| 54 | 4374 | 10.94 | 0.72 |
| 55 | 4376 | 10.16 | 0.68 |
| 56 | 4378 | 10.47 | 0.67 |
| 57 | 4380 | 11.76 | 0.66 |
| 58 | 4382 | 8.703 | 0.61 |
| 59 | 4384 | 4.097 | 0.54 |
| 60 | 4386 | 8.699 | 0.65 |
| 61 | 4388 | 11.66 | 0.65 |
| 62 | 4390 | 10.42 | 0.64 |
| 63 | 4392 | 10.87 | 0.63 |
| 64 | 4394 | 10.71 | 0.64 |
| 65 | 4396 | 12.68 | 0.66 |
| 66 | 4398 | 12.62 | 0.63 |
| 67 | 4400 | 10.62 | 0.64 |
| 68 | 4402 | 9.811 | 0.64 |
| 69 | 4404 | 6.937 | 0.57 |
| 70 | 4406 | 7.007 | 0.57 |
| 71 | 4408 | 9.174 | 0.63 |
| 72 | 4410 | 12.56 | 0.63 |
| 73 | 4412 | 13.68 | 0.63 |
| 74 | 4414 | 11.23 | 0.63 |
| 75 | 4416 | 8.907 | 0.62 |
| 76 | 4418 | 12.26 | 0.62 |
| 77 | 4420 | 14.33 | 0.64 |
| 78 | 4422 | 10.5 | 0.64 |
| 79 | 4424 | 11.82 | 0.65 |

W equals -3.8 angstroms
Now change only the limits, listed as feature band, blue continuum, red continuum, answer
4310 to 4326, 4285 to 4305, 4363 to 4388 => -1.0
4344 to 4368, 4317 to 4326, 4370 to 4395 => -4.9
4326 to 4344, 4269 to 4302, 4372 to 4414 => -2.4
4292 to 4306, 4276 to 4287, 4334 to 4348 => 3.1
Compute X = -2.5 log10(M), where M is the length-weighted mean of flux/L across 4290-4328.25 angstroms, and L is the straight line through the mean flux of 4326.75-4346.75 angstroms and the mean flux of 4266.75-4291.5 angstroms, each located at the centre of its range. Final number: 0.20 mag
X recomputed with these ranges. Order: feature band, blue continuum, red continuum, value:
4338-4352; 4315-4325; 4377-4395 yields -0.06 mag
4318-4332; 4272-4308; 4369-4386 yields -0.13 mag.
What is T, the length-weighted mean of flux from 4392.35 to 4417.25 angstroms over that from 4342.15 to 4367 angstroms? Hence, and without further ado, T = 0.9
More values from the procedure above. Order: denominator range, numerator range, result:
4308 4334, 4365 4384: 1.15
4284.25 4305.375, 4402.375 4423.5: 1.31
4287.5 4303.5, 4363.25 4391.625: 1.34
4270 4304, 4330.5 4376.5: 1.39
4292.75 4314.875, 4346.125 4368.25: 1.67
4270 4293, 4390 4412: 1.22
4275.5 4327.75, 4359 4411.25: 1.25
